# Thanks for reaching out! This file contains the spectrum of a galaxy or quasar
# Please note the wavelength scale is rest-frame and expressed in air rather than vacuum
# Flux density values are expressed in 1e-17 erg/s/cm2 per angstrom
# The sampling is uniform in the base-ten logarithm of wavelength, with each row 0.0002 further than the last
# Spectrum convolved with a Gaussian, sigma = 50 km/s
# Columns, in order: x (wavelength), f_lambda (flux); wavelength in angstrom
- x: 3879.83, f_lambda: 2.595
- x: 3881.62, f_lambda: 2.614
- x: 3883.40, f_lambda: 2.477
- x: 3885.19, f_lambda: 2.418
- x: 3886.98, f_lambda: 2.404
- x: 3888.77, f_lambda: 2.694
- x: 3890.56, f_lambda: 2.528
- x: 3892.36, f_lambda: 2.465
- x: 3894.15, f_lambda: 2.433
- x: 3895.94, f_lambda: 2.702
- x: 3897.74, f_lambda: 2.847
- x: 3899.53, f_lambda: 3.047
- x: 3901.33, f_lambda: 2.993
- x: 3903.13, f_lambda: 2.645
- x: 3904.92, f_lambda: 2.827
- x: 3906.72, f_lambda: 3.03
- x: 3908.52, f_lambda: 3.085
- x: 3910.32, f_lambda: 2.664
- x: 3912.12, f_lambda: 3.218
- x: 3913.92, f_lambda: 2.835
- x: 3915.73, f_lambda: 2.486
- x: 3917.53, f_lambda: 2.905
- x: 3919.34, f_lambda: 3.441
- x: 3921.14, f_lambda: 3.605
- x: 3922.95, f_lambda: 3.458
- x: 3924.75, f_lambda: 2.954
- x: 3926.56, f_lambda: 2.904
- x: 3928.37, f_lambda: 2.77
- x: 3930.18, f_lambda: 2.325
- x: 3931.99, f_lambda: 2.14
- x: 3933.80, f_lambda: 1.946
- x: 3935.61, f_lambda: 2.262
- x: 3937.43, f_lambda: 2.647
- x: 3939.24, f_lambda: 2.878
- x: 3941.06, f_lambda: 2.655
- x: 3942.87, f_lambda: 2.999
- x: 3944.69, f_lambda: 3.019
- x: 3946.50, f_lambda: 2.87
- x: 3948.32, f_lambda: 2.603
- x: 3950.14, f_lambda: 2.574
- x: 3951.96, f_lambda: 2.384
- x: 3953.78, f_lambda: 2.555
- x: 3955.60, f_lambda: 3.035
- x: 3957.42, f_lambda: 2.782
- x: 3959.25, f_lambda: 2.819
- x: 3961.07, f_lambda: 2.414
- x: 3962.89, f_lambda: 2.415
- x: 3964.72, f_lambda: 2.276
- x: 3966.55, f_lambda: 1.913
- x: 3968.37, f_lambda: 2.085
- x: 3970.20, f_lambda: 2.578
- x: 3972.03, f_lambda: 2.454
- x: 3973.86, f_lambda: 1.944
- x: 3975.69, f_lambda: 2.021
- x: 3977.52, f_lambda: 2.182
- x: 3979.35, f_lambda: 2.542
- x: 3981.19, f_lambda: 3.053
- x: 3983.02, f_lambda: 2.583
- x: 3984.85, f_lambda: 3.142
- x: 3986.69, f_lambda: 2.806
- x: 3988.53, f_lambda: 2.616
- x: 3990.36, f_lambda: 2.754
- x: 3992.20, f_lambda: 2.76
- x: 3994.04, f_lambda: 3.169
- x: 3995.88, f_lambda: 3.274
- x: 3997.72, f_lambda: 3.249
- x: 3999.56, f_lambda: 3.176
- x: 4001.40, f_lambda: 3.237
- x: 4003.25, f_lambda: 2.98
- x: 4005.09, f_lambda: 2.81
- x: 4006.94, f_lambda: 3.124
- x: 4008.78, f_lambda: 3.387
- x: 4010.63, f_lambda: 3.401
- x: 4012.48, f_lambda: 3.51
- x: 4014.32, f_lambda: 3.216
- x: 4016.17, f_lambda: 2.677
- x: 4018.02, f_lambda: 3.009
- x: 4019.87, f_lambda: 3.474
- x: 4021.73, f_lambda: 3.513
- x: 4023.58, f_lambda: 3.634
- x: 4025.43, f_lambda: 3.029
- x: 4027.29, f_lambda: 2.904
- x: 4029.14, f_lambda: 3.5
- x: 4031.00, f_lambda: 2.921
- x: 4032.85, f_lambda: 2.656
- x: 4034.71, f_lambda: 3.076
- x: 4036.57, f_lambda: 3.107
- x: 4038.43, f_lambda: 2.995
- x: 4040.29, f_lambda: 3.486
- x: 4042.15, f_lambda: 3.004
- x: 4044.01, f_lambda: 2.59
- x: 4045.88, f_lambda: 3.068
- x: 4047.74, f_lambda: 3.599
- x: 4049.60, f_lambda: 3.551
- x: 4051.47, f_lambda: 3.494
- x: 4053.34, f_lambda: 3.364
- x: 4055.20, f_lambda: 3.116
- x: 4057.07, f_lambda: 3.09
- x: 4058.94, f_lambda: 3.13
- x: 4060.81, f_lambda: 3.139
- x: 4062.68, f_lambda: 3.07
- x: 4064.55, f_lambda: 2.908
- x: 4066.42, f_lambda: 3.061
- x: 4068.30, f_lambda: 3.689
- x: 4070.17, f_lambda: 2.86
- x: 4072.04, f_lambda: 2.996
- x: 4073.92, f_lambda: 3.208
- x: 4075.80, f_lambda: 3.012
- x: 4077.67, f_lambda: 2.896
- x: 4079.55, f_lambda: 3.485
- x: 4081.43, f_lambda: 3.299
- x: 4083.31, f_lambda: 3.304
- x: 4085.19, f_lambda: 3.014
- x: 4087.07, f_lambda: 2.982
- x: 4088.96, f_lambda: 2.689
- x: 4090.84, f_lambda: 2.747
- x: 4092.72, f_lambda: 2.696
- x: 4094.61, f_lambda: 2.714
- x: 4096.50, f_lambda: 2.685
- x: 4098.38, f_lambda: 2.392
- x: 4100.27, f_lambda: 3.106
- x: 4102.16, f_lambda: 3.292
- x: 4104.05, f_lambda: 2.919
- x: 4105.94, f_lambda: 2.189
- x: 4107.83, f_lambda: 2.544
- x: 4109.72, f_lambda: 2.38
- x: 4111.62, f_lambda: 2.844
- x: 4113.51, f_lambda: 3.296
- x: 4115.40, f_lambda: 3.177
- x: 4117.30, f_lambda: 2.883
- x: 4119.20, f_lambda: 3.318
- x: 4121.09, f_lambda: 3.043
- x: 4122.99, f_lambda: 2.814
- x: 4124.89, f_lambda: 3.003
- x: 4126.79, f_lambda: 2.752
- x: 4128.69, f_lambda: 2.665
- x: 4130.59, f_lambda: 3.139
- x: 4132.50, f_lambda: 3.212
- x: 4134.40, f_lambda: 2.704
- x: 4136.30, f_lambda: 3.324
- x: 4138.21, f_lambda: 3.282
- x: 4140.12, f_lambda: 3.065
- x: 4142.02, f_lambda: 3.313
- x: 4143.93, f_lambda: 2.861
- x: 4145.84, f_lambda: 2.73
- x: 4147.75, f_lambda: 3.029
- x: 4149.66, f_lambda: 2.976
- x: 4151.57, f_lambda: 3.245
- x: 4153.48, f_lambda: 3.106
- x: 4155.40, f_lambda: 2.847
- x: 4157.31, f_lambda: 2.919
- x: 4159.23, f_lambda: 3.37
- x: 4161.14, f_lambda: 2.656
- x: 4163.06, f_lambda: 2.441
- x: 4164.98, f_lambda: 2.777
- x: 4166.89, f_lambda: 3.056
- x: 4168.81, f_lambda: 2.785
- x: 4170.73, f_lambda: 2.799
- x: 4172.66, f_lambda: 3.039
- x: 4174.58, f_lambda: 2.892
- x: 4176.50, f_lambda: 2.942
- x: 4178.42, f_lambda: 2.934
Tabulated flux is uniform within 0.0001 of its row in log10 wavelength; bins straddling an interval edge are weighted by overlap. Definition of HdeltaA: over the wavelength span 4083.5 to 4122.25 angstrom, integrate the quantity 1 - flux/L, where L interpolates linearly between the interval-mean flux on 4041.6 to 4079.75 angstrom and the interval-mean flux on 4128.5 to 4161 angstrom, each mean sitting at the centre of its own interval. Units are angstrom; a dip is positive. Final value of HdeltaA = 3.1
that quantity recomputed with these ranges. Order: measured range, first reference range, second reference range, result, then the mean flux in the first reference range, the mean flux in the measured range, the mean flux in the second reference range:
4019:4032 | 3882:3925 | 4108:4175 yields -1.69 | 2.84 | 3.28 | 2.96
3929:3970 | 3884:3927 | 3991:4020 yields 6.20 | 2.86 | 2.53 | 3.14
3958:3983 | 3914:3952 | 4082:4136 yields 3.71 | 2.76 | 2.37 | 2.88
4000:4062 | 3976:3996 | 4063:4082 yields -4.58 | 2.77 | 3.17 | 3.14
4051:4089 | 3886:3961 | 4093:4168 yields -3.49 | 2.76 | 3.14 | 2.92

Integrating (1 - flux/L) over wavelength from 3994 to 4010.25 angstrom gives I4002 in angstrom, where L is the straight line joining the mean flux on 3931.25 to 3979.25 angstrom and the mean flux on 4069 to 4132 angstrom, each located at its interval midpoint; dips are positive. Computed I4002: -3.3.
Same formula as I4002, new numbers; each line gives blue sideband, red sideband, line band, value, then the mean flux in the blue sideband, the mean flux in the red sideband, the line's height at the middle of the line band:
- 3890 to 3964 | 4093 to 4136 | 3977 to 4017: -2.74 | 2.76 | 2.87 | 2.8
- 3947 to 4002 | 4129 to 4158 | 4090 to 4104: 0.58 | 2.65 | 3.04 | 2.93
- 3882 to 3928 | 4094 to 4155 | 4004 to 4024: -2.42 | 2.84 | 2.94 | 2.89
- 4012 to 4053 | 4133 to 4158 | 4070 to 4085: -0.08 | 3.18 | 3.04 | 3.12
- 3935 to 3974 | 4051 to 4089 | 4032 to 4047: -0.10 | 2.57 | 3.14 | 2.99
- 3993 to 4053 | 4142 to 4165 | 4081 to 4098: 1.02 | 3.18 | 2.93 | 3.06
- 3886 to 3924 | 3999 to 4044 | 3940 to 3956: 1.28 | 2.87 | 3.15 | 2.97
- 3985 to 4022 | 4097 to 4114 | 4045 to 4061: -1.94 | 3.1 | 2.76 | 2.93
